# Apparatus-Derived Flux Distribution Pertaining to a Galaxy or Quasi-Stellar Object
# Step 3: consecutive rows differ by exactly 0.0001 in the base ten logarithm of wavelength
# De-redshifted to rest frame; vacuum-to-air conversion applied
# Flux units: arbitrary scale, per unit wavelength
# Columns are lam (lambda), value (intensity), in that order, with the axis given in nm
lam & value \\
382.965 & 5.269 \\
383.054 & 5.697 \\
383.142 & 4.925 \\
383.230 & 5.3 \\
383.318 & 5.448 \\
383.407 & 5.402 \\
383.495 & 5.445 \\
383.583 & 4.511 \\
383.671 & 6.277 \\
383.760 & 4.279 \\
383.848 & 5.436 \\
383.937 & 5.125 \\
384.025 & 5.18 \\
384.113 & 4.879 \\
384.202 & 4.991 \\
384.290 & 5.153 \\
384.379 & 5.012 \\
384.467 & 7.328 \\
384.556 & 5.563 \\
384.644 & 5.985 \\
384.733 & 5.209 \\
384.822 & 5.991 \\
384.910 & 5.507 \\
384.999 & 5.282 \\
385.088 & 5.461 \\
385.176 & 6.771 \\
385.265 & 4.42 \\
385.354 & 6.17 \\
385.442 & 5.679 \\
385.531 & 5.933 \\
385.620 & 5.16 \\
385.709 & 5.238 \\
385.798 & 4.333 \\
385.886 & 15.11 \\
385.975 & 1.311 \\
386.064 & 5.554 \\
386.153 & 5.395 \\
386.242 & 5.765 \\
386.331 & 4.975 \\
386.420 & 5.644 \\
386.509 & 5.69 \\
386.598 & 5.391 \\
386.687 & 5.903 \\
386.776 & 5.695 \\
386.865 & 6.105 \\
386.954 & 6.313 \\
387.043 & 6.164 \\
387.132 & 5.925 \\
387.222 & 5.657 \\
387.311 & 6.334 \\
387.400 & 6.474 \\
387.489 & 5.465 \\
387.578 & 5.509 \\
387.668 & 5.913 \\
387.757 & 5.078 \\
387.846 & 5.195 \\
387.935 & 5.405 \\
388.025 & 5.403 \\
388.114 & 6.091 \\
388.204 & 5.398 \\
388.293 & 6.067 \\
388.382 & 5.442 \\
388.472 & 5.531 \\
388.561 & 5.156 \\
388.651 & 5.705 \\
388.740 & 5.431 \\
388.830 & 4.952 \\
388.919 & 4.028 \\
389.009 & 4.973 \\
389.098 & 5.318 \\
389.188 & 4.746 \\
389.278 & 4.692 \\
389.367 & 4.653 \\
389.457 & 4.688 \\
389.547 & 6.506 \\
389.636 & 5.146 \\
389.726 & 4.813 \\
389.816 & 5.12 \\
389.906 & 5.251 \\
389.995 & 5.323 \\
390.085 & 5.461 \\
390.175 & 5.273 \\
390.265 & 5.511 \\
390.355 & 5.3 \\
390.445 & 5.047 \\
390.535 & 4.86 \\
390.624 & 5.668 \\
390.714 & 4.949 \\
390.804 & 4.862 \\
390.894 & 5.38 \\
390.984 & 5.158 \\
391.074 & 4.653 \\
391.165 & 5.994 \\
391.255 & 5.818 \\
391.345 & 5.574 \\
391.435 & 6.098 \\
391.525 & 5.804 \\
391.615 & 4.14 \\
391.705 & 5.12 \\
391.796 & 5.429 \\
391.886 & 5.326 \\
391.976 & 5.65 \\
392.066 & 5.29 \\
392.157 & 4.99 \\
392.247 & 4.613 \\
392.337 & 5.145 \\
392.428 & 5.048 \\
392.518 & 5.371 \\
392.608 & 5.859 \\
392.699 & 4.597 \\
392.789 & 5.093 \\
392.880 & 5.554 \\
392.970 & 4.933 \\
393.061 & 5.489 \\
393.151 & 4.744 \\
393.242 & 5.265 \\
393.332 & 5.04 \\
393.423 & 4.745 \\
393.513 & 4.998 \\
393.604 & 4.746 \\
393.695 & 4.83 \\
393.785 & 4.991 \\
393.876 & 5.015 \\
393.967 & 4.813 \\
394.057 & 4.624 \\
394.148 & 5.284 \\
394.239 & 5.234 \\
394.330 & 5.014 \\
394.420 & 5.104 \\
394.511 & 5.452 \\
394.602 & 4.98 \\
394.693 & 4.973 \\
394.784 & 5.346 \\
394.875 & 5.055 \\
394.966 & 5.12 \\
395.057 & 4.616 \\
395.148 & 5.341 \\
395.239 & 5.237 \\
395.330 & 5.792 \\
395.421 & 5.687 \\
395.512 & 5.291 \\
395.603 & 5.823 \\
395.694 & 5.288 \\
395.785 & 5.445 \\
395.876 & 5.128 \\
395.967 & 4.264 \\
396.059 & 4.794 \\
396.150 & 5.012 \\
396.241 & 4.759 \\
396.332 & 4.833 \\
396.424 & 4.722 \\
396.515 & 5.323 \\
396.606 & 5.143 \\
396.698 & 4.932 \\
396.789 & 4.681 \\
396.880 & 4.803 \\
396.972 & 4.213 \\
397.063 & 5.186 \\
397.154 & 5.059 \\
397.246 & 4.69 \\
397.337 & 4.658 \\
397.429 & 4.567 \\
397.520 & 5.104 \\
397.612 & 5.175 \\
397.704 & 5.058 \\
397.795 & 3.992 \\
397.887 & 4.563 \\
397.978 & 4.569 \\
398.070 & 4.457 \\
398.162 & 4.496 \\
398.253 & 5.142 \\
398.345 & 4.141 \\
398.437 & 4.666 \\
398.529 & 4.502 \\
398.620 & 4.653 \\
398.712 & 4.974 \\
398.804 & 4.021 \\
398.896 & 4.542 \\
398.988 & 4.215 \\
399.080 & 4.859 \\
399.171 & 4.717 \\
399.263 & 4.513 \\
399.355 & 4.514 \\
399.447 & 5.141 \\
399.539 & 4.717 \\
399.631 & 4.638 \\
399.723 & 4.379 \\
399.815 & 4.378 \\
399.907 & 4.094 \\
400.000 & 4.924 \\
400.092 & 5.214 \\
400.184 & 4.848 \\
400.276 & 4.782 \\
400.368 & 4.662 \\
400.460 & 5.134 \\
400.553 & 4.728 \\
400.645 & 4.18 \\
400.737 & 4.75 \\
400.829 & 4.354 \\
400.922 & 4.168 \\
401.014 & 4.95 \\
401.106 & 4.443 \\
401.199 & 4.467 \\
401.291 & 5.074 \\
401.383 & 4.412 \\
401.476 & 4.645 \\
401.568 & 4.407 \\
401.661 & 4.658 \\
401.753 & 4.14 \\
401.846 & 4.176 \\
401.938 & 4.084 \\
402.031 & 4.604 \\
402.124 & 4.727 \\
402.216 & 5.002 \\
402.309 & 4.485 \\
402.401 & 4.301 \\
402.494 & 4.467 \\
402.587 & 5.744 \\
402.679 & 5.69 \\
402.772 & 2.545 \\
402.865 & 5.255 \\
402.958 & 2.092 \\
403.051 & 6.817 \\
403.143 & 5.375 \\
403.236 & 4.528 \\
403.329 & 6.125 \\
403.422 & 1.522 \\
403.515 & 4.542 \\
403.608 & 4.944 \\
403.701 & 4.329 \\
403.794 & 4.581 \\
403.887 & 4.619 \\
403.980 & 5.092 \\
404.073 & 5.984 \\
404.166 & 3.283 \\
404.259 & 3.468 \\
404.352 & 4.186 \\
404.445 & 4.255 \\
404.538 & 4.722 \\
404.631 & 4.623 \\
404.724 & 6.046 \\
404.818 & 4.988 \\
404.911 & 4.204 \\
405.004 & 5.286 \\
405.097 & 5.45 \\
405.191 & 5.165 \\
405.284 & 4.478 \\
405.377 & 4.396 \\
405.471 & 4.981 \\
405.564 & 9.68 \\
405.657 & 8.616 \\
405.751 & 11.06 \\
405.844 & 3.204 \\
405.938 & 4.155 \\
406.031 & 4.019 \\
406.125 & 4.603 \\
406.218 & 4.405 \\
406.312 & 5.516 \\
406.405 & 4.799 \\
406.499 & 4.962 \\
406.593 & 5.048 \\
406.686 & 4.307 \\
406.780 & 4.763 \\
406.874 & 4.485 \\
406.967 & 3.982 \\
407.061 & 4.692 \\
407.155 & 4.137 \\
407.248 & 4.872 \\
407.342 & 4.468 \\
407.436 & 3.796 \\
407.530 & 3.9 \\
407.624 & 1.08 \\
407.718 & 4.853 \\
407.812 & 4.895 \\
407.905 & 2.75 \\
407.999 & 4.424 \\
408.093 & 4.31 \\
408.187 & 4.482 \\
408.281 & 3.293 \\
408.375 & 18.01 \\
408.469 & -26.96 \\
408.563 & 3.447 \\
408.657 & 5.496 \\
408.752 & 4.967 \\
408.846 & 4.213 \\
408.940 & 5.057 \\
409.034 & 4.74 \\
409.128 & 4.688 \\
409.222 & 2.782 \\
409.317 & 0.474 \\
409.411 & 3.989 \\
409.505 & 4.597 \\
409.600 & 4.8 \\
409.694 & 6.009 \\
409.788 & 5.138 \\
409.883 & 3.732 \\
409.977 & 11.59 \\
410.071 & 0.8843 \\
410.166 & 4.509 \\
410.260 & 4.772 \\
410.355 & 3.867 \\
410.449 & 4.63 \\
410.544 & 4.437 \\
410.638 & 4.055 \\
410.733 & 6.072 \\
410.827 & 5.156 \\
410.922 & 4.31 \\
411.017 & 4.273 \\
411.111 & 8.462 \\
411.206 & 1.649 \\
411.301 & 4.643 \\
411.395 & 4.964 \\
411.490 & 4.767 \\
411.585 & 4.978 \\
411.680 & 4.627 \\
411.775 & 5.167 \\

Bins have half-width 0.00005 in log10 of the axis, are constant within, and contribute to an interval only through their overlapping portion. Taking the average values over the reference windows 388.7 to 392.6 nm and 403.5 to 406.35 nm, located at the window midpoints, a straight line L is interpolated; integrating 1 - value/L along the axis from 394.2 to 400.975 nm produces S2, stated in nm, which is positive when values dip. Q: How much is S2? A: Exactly 0.44 nm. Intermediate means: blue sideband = 5.2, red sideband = 5.13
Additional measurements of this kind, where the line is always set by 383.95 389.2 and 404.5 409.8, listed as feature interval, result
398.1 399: 0.06 nm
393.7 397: 0.02 nm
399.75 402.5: 0.09 nm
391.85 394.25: 0.07 nm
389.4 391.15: 0.06 nm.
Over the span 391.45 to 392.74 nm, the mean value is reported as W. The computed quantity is 5.19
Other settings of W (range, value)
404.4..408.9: 4.4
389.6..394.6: 5.17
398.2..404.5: 4.57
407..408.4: 4.72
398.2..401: 4.62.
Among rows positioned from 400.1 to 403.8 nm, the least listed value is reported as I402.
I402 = 1.522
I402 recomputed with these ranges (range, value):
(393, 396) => 4.264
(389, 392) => 4.14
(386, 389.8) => 4.028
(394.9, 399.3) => 3.992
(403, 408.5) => -26.96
